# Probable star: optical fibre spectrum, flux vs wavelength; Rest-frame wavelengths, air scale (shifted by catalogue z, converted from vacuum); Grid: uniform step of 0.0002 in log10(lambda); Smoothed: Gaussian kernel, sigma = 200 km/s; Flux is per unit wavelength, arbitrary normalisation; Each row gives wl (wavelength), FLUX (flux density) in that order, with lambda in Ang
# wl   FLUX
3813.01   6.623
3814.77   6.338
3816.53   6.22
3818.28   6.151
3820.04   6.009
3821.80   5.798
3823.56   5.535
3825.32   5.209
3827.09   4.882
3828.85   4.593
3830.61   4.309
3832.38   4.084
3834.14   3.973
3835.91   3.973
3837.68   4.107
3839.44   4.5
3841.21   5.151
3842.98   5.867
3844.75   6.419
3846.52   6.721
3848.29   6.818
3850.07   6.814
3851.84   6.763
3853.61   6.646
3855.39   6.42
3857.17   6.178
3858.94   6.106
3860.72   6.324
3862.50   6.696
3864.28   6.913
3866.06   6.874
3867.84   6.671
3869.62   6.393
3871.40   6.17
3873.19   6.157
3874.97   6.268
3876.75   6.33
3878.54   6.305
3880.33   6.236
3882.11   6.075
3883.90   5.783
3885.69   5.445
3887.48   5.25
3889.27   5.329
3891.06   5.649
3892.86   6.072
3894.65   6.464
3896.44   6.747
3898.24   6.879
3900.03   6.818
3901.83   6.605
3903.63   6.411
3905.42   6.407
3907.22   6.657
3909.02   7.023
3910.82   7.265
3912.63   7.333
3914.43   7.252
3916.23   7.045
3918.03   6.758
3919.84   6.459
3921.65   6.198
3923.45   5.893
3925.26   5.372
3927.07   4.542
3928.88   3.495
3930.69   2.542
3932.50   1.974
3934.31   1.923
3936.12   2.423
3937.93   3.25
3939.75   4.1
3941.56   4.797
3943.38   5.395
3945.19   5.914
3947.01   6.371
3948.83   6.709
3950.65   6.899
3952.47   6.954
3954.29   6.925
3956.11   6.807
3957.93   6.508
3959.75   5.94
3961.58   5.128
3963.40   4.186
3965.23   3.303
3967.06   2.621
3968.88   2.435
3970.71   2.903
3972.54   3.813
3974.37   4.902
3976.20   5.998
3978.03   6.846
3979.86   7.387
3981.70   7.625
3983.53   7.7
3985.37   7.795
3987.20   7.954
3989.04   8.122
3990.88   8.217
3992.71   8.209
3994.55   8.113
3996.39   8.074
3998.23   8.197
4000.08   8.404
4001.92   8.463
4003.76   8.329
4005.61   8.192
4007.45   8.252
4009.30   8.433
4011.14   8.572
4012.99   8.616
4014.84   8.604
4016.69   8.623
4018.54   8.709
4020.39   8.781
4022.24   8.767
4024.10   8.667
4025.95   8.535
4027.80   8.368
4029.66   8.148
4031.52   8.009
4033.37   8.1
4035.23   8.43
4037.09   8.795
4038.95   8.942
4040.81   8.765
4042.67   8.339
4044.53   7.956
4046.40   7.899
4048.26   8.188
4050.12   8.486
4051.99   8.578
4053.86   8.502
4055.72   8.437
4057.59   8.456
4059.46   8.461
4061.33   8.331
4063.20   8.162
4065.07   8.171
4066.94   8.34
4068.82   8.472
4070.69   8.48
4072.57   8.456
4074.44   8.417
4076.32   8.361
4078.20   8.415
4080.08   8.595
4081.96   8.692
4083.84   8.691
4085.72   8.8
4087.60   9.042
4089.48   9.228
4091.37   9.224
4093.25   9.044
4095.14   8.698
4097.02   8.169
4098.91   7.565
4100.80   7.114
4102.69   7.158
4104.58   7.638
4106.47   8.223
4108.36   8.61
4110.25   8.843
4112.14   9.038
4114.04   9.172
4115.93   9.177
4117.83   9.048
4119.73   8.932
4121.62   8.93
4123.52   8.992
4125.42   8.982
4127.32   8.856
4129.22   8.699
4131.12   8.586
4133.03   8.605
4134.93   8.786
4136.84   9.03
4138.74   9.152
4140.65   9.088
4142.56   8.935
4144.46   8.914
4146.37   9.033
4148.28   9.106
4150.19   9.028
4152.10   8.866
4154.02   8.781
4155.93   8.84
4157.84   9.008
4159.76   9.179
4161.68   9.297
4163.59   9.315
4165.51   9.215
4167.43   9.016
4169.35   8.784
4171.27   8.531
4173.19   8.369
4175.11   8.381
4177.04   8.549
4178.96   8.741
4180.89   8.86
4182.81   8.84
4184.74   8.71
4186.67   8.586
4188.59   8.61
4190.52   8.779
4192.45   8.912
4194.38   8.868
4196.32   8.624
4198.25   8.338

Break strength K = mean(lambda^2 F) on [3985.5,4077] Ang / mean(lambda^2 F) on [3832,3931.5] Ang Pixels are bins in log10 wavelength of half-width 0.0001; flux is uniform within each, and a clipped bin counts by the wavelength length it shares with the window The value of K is 1.50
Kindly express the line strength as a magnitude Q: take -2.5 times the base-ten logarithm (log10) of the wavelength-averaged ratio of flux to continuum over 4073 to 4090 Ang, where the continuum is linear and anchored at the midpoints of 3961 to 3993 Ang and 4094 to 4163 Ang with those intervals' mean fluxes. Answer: -0.11 mag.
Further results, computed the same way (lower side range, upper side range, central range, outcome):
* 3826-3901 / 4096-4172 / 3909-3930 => 0.06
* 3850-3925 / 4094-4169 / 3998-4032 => -0.11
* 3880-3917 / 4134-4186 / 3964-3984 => 0.39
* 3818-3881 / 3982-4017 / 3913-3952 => 0.37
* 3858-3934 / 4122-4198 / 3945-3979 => 0.26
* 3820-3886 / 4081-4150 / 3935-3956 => 0.25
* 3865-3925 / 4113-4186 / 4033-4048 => -0.08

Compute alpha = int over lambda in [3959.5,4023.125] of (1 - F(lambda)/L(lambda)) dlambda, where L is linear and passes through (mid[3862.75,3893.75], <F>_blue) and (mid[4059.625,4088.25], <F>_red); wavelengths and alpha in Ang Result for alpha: 4.1 Ang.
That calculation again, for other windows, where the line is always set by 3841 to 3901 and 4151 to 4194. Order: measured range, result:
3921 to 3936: 6.4 Ang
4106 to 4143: -2.1 Ang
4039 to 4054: -1.1 Ang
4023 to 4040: -1.8 Ang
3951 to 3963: 1.2 Ang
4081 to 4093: -1.2 Ang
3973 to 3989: 0.5 Ang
